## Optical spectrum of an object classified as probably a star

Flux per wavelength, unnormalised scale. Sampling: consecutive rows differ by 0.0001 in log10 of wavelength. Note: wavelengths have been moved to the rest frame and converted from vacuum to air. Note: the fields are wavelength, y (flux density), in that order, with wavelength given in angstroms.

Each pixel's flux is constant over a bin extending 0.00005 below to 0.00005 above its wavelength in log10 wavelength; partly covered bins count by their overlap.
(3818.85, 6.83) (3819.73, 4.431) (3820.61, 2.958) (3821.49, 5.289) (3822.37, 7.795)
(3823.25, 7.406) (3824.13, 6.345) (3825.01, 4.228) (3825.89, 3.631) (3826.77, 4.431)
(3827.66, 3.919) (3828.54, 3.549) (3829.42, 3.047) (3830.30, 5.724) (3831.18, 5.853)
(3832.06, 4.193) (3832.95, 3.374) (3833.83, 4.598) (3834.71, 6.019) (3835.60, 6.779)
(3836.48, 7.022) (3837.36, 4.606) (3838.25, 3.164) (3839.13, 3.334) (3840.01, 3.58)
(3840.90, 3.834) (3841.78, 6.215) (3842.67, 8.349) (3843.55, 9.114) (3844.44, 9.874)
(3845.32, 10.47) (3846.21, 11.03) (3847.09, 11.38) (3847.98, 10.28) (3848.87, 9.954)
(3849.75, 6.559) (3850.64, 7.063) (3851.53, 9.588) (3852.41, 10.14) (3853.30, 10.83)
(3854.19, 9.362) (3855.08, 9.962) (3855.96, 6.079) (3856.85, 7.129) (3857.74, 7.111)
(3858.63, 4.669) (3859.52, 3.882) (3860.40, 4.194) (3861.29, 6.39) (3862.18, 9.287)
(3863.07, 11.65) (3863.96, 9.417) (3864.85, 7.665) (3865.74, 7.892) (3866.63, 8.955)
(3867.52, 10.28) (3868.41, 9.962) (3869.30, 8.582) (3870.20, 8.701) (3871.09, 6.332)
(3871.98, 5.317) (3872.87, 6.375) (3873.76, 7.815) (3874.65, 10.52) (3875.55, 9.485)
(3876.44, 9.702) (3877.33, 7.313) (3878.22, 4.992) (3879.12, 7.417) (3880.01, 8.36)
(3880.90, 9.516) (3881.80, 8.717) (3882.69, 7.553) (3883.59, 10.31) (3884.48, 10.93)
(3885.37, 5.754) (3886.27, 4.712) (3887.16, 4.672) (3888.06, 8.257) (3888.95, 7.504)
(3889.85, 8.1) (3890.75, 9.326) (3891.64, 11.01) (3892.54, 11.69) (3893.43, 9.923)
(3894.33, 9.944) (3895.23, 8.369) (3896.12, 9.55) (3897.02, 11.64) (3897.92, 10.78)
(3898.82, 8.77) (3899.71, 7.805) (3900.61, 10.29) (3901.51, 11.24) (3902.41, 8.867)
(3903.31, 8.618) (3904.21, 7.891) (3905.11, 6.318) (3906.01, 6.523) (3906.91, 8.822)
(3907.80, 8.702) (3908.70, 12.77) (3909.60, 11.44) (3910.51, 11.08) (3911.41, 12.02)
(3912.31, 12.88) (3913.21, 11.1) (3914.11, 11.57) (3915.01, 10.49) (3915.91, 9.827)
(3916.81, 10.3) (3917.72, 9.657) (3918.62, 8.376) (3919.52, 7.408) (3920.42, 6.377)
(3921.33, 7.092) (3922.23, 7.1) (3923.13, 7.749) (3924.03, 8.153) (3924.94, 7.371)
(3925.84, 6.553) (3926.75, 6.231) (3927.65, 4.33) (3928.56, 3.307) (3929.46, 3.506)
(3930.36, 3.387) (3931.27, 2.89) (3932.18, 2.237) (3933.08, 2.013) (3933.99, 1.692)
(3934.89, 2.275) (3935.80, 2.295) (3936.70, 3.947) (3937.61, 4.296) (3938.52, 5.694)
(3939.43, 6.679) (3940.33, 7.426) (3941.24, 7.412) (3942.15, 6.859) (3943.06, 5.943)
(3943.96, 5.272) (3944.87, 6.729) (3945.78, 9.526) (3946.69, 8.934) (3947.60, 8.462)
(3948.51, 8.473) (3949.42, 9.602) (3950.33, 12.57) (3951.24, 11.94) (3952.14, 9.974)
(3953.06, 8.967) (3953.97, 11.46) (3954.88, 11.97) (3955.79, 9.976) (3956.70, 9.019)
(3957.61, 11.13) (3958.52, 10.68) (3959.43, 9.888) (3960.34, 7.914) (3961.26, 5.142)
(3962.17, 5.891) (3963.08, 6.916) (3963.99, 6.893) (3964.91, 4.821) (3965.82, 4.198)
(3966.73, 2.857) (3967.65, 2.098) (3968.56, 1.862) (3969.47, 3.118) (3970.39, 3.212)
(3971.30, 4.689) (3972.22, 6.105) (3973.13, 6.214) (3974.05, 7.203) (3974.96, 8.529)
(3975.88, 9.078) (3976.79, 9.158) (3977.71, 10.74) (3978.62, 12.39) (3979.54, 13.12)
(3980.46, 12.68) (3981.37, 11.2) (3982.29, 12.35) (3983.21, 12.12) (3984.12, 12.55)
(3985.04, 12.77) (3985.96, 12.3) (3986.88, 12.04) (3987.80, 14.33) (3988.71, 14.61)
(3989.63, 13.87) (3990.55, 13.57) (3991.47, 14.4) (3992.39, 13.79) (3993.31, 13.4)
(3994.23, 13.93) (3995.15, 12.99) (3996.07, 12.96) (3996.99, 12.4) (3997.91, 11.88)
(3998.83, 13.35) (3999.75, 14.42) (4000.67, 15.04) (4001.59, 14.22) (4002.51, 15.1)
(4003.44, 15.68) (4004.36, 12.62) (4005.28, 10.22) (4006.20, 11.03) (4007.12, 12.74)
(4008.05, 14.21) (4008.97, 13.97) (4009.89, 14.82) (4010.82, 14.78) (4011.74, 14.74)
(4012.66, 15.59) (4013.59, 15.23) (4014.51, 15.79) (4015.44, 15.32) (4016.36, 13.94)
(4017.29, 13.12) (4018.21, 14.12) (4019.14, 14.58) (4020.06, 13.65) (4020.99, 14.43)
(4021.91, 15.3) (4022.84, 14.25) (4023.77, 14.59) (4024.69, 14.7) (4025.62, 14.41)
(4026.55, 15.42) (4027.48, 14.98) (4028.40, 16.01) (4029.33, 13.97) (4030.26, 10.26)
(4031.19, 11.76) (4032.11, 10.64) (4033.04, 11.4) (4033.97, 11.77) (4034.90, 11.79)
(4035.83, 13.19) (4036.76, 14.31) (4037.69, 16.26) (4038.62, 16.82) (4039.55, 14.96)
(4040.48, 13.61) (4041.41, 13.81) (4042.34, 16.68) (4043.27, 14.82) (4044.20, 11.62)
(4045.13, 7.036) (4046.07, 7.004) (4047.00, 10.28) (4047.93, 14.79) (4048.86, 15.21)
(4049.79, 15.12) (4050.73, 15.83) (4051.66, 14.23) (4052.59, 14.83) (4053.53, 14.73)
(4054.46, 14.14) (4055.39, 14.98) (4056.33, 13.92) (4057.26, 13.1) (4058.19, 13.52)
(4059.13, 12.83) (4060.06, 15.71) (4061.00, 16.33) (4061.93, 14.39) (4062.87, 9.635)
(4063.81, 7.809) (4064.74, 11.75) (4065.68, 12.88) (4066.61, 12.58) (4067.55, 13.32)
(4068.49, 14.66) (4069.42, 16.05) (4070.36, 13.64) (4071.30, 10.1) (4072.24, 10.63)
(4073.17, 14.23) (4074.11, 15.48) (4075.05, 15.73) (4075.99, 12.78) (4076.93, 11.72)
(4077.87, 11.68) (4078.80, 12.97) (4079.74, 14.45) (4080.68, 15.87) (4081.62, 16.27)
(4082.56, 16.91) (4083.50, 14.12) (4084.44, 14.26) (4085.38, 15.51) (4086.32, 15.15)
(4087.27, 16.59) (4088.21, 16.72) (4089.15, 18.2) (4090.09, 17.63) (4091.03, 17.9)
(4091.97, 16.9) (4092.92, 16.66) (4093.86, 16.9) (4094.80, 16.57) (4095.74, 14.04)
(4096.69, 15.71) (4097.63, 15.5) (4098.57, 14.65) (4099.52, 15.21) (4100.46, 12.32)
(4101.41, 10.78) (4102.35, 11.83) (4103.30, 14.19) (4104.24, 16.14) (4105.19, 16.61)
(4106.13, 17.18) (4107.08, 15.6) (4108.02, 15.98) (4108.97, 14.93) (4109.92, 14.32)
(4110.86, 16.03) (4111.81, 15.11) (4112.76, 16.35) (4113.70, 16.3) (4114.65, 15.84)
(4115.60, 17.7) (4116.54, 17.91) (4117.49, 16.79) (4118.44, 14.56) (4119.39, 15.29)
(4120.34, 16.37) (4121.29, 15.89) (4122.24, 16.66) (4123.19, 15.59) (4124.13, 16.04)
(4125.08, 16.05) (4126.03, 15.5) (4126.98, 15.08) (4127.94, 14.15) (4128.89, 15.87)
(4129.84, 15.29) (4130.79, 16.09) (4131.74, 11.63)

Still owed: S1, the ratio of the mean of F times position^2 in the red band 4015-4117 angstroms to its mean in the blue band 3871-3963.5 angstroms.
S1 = 1.9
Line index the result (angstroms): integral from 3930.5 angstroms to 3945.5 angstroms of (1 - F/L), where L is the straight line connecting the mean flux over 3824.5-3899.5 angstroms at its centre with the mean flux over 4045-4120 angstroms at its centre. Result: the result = 8.1 angstroms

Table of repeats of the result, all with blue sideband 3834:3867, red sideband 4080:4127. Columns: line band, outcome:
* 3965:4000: 5.0 angstroms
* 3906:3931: 3.5 angstroms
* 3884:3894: 0.5 angstroms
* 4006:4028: -2.5 angstroms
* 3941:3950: 2.4 angstroms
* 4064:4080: 1.8 angstroms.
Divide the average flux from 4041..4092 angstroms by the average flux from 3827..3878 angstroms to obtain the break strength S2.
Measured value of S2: 1.9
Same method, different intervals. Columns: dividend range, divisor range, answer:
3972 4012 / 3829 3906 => 1.59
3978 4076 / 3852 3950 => 1.72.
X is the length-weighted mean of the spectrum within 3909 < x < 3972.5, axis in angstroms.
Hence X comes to 7.14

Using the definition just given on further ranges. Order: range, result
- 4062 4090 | 13.9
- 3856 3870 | 7.77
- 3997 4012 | 13.6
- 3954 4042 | 11.8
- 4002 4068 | 13.6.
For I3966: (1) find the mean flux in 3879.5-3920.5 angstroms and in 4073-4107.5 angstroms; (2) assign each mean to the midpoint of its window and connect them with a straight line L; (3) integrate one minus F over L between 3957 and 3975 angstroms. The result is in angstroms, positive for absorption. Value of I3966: 8.5 angstroms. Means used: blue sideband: 9.28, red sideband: 15.2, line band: 5.93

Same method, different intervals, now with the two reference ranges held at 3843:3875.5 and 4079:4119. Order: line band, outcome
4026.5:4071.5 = 2.48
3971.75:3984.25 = 1.93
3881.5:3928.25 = 4.38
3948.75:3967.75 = 4.97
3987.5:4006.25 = -1.47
